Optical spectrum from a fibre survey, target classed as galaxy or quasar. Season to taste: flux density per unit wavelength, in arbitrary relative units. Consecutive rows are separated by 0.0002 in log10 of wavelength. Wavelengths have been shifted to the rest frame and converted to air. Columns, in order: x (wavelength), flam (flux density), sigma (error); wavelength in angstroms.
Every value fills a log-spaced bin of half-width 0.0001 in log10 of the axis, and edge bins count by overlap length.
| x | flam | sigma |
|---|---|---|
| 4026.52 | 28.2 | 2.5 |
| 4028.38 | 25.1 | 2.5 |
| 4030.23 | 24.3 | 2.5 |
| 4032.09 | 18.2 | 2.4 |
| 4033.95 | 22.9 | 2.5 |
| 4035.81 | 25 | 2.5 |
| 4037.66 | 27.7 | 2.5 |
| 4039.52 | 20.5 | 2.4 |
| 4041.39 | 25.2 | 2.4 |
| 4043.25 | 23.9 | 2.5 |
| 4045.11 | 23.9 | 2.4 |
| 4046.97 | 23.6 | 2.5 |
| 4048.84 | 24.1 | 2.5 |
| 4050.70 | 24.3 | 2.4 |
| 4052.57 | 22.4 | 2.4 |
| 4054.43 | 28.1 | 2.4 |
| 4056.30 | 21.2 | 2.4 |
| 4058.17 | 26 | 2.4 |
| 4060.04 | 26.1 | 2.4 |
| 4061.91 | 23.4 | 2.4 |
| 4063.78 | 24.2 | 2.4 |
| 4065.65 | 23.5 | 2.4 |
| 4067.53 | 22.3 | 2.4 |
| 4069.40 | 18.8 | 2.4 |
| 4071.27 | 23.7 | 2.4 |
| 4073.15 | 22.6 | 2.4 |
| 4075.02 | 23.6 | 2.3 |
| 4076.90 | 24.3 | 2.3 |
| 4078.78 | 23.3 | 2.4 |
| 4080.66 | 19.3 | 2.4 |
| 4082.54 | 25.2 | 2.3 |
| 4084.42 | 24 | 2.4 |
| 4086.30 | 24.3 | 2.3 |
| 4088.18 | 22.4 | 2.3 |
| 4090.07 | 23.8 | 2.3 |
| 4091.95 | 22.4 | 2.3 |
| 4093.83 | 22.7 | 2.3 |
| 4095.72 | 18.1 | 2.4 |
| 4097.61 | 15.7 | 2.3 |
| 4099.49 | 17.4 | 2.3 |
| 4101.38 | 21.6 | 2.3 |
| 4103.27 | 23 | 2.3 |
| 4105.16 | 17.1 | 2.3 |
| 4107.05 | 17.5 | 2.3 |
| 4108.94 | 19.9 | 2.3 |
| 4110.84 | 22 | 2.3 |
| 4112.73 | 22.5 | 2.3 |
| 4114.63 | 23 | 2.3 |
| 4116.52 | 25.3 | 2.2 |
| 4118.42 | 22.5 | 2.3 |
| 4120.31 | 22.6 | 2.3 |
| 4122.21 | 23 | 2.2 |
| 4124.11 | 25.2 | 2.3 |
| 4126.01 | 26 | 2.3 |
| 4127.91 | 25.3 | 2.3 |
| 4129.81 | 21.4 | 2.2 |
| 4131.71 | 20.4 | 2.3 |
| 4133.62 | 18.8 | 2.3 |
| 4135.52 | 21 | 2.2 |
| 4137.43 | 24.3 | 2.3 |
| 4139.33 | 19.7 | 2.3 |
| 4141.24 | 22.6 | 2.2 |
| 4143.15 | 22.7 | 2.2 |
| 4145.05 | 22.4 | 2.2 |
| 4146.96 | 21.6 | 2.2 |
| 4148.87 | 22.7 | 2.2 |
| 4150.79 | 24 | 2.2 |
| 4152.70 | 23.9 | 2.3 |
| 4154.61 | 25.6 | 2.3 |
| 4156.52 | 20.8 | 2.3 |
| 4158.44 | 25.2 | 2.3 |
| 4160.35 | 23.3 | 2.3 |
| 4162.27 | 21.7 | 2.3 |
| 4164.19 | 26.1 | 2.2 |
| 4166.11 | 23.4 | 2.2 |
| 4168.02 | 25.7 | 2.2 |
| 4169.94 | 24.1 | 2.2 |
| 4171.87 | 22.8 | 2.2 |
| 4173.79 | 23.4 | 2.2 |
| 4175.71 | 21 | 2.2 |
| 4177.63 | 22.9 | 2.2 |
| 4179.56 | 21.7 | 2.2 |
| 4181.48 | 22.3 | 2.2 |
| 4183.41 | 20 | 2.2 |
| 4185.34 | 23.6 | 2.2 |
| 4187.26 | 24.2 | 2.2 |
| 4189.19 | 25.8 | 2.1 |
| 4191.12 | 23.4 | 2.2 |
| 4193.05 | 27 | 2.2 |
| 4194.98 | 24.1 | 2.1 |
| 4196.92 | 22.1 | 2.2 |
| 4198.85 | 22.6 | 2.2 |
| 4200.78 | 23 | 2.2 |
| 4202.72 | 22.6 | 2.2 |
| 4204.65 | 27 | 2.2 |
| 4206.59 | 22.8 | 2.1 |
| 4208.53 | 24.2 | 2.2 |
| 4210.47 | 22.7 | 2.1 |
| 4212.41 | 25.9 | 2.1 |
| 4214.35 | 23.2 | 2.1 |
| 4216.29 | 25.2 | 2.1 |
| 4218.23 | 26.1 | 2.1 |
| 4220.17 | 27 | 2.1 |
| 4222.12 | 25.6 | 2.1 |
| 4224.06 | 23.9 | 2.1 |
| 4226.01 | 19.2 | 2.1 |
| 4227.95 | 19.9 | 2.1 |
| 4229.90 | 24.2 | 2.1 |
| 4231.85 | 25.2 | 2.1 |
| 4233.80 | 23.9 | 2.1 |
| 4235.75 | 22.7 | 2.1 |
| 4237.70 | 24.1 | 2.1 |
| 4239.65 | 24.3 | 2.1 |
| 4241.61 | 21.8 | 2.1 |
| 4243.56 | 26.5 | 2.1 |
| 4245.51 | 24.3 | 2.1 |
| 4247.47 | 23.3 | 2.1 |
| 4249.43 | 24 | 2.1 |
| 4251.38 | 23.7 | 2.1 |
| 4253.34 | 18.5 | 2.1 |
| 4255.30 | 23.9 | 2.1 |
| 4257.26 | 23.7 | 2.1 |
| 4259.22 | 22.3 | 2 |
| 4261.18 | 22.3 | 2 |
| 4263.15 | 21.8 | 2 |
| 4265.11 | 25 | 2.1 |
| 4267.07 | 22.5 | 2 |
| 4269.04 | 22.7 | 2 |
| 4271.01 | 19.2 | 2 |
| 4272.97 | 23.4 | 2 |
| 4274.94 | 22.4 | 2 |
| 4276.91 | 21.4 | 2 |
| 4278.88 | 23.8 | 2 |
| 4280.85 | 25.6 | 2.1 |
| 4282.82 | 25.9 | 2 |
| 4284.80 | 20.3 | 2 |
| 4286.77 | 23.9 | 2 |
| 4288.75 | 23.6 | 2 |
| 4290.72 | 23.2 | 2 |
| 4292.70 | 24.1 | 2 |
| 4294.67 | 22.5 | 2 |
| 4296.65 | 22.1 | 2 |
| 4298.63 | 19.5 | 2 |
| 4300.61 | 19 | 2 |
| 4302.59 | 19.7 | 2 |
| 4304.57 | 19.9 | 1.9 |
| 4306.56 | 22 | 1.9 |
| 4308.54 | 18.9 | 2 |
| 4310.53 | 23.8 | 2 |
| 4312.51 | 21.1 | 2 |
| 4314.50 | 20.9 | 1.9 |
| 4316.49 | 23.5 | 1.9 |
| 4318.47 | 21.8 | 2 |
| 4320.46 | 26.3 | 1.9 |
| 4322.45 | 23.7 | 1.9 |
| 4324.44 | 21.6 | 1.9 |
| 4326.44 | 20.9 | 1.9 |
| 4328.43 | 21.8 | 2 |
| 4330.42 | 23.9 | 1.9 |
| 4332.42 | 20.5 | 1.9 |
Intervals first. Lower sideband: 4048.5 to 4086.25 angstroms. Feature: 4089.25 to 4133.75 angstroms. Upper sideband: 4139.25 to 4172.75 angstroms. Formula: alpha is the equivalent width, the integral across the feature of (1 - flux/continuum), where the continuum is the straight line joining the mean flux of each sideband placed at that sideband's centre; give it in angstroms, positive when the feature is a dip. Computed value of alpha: 3.5 angstroms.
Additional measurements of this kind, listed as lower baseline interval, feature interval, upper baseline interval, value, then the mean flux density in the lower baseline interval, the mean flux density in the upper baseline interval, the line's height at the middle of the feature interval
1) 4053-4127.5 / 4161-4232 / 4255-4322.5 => -3.7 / 22.5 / 22.4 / 22.5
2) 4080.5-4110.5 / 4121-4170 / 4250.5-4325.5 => -4.1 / 21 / 22.3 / 21.3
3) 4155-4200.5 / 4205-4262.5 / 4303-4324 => -1.9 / 23.4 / 22.1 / 22.9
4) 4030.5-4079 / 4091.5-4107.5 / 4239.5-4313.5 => 2.7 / 23.6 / 22.5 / 23.4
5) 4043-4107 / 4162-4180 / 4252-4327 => -0.8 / 22.6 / 22.3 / 22.4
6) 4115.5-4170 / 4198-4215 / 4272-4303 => -0.7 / 23.1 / 22.6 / 22.9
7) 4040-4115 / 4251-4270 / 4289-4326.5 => -0.5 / 22.5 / 21.9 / 22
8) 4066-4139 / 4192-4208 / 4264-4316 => -1.3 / 22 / 22.2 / 22.1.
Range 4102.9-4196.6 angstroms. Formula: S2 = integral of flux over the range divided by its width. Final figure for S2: 22.8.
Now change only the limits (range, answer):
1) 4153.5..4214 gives 23.6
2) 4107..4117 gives 21.9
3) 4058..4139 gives 22.3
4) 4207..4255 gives 23.7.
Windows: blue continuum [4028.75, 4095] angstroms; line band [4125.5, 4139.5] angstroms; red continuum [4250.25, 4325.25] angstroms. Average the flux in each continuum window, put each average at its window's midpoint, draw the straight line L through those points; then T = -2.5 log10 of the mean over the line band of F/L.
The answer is 0.047 mag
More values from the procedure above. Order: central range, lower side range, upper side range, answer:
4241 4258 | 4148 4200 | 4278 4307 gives -0.03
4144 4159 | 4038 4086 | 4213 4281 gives 0.01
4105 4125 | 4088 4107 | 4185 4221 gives -0.06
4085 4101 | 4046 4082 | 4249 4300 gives 0.12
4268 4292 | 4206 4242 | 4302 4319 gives -0.04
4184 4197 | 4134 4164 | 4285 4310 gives -0.09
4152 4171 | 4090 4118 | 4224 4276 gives -0.11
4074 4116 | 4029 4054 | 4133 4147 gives 0.05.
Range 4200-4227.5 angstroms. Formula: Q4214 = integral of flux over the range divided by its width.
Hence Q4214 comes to 24.1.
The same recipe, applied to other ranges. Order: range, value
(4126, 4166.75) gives 22.8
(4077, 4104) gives 21.7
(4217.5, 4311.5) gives 22.8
